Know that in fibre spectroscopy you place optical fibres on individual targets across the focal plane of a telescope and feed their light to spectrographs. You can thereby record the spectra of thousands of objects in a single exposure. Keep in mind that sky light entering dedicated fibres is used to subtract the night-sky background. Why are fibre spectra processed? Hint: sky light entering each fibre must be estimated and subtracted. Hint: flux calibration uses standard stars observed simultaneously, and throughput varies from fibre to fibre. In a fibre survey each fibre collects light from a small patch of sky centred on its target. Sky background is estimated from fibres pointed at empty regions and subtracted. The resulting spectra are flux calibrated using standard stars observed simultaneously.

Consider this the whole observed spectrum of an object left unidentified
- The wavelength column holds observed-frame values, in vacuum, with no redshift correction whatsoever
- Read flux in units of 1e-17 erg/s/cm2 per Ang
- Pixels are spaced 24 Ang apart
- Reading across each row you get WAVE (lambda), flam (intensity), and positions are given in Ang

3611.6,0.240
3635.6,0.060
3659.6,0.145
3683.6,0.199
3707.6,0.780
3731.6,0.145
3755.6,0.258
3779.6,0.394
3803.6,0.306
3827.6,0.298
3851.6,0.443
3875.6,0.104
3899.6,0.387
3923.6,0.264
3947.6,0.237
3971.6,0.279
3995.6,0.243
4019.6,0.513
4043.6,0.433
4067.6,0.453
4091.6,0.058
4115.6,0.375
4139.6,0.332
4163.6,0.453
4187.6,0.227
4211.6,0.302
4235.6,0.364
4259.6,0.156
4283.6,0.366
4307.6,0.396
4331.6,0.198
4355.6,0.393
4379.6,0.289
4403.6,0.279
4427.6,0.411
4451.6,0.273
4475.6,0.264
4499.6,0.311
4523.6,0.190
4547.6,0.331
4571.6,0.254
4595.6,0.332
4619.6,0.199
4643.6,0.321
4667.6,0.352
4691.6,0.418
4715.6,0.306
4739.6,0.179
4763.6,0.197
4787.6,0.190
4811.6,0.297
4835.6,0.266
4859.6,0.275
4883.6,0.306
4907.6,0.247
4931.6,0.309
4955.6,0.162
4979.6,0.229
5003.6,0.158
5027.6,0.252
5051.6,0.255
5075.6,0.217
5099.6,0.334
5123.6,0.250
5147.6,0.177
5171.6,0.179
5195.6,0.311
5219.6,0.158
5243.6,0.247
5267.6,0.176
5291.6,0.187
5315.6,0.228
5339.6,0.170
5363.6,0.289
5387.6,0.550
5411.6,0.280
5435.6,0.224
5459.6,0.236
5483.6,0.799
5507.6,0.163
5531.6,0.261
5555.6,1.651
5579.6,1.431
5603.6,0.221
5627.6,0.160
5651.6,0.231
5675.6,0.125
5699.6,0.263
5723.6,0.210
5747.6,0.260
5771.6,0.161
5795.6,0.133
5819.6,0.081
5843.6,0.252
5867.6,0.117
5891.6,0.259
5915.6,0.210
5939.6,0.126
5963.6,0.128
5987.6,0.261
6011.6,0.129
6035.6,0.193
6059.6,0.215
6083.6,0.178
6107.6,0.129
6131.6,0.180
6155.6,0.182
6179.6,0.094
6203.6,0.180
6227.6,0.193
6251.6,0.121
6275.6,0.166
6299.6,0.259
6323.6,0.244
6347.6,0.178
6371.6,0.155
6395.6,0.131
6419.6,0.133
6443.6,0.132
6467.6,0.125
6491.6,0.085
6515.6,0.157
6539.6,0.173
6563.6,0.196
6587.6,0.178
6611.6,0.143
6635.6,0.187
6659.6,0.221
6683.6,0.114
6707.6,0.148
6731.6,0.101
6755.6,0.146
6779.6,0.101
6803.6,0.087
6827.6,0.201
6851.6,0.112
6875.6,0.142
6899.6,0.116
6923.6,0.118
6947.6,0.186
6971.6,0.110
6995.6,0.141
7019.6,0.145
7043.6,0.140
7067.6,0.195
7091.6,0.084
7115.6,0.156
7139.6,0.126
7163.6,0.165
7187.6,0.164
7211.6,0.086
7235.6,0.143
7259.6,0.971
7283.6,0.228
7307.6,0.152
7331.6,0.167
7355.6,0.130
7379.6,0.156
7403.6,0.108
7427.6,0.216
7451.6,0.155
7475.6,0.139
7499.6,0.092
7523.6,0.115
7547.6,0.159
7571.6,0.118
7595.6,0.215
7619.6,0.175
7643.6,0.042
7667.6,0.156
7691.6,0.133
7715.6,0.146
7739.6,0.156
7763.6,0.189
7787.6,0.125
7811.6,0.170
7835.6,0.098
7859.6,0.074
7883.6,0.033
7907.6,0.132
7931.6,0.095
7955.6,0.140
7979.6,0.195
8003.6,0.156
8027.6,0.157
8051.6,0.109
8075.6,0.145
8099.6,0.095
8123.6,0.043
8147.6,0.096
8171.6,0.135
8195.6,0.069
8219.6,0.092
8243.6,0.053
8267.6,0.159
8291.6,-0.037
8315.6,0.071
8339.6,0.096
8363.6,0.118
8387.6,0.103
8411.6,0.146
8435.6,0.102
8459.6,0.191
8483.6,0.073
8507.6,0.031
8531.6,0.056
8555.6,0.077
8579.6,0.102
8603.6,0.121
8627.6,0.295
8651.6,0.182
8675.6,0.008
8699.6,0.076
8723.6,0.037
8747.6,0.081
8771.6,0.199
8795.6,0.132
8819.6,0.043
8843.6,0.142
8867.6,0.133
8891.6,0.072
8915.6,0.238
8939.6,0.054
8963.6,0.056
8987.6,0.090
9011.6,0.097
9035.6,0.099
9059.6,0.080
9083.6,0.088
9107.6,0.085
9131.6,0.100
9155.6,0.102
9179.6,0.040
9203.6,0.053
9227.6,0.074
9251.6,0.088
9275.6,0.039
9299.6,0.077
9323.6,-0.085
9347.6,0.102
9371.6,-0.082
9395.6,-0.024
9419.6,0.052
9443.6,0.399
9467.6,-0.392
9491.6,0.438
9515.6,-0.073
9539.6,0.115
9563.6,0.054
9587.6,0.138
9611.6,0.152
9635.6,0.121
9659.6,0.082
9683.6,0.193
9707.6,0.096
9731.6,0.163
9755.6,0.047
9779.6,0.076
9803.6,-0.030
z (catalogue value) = 0.11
